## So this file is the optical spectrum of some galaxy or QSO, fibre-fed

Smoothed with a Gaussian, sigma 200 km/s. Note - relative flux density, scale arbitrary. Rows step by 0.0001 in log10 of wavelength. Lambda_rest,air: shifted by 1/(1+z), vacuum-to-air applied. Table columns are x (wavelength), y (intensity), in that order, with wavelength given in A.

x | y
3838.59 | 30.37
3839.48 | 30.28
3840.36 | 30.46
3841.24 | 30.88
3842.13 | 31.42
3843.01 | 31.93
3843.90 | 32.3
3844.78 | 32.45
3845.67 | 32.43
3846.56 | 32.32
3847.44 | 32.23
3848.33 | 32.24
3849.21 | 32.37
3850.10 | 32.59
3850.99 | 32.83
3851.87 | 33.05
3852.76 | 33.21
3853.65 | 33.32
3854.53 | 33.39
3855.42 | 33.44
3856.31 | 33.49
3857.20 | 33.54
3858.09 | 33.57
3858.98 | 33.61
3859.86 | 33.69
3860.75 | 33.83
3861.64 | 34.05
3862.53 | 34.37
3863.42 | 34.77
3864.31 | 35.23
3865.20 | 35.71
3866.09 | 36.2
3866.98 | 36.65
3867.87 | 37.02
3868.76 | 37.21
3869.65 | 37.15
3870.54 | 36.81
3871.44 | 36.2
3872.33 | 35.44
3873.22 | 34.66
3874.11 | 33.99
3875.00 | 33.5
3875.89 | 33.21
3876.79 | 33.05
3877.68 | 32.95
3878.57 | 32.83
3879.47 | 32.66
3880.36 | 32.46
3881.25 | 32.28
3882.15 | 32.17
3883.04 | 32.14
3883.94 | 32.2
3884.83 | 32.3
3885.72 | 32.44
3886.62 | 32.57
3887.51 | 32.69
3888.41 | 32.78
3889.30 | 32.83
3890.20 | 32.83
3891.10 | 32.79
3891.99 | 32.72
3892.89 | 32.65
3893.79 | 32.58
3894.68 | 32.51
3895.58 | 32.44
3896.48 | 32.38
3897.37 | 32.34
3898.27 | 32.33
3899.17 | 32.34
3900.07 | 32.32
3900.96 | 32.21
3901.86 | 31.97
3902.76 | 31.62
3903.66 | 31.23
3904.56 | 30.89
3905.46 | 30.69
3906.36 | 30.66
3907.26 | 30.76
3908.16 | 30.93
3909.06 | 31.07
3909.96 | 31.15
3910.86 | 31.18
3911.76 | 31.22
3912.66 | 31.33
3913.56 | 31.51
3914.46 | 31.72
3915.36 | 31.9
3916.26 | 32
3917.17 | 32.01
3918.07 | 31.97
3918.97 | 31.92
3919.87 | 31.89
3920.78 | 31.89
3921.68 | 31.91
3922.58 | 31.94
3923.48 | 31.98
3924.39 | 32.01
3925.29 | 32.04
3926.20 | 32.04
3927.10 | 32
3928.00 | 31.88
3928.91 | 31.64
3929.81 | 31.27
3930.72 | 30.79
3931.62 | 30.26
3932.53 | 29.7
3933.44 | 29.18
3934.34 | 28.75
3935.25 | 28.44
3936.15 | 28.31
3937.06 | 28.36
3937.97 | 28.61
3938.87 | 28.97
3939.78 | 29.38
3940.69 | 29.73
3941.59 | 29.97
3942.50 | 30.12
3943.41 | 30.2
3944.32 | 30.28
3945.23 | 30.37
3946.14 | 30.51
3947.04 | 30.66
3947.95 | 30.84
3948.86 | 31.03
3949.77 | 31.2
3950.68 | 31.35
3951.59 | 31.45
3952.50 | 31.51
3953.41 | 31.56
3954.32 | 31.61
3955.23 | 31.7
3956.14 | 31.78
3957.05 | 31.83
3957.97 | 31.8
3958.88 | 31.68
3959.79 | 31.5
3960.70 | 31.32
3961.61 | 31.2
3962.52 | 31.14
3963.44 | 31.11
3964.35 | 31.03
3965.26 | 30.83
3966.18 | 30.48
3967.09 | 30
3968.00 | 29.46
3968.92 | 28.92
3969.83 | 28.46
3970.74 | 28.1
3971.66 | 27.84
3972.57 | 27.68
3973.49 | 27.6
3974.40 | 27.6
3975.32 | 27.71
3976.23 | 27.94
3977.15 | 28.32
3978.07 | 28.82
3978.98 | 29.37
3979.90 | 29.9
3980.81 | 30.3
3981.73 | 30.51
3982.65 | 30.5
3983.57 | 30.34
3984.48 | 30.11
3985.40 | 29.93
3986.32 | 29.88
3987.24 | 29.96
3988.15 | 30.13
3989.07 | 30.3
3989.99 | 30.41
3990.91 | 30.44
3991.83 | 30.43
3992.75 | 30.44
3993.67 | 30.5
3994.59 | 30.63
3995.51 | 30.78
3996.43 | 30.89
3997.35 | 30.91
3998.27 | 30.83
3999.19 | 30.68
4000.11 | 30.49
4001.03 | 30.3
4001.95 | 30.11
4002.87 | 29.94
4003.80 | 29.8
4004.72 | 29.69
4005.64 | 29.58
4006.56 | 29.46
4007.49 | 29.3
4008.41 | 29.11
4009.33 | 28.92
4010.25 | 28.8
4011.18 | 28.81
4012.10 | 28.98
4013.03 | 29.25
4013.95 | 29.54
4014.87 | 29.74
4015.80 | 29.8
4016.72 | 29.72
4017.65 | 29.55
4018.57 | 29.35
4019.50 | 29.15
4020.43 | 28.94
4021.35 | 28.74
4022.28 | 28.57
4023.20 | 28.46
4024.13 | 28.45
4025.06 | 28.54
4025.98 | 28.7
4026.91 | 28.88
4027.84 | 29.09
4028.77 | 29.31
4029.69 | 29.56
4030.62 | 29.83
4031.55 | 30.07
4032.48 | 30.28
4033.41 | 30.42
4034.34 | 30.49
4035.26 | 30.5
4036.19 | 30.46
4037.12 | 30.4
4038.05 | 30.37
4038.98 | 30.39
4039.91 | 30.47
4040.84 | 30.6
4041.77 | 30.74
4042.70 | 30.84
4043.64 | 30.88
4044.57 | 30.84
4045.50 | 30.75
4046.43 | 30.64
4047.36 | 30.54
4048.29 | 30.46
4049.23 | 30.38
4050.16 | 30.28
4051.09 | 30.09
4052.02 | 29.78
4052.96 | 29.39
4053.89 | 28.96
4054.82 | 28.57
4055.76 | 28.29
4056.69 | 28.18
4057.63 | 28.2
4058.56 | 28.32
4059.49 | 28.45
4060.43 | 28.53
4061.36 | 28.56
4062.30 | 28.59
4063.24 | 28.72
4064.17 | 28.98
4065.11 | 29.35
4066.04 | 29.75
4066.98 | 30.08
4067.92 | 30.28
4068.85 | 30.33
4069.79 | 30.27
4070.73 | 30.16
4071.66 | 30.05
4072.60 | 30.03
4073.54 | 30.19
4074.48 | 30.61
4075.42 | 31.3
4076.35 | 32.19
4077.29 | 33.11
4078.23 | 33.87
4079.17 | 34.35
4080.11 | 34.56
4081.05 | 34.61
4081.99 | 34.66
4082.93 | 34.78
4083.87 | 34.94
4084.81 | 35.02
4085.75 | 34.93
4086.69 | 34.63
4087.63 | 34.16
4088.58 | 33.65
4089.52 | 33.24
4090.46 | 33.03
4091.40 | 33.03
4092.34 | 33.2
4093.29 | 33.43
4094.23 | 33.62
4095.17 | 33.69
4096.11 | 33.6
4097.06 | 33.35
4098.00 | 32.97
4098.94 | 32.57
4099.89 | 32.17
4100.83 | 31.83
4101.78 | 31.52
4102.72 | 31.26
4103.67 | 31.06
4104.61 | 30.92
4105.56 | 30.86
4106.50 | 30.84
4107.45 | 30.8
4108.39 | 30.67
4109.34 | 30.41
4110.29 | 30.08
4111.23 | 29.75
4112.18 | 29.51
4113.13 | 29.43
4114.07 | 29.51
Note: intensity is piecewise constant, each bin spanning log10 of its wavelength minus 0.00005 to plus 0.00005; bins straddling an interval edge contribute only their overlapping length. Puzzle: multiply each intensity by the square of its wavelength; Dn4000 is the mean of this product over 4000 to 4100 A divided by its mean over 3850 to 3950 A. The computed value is 1.0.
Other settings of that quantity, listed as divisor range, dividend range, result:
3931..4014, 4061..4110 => 1.13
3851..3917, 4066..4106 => 1.09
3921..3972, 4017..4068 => 1.01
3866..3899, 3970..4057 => 0.95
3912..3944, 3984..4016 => 1.01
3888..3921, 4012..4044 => 0.99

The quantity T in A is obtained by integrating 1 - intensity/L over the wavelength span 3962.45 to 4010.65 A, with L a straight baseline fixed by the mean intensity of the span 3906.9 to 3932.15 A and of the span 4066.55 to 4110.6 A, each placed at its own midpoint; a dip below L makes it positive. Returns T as 3.3 A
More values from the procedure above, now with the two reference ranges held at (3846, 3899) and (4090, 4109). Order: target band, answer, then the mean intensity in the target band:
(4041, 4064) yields 2.08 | 29.5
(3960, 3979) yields 2.11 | 29.3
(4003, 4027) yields 2.60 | 29.2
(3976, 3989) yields 1.23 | 29.8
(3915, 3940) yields 1.79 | 30.8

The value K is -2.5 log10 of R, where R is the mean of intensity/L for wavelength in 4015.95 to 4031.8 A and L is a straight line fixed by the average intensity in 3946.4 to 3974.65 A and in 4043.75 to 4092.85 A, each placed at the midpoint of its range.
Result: 0.06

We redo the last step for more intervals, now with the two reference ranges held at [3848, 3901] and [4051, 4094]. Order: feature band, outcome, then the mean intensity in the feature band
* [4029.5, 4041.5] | 0.049 mag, 30.3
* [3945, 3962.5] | 0.045 mag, 31.3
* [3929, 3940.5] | 0.120 mag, 29.4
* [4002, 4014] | 0.096 mag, 29.3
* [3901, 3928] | 0.050 mag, 31.6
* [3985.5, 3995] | 0.068 mag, 30.3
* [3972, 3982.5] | 0.129 mag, 28.7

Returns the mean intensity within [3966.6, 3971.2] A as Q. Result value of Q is 29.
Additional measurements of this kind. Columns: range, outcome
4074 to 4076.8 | 31.4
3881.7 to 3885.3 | 32.2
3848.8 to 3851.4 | 32.5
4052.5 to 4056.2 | 28.8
